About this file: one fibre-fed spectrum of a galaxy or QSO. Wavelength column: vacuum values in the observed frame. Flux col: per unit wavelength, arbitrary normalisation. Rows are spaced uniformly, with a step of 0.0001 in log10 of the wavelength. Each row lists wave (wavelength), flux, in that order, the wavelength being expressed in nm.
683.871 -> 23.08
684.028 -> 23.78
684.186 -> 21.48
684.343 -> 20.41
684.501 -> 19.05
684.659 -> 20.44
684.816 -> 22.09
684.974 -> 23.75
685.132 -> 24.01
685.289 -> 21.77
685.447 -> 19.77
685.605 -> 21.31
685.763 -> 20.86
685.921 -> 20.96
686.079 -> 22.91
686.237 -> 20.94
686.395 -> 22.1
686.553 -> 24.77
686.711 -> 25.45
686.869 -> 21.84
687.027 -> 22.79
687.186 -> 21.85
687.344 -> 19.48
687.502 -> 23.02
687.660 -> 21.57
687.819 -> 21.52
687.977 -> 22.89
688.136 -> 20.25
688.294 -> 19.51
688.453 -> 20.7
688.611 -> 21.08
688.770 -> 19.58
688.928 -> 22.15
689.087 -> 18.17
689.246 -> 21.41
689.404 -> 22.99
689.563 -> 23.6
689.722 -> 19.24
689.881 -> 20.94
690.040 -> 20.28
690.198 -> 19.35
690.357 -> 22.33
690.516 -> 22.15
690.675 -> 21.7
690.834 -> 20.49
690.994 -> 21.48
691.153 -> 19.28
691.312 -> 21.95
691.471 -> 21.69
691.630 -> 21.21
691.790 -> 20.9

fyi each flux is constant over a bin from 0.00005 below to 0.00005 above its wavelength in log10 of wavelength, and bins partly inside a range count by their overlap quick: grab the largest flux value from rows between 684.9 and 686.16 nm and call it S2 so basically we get 24.01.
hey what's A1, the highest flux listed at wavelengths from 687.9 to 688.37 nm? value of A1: 22.89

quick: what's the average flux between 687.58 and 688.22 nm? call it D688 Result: 21.5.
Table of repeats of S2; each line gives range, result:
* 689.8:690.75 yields 22.33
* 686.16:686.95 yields 25.45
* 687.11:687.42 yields 21.85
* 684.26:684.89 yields 22.09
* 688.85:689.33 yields 22.15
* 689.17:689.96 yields 23.6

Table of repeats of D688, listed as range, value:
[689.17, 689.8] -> 21.8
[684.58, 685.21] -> 22.6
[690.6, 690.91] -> 21.1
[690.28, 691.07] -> 21.6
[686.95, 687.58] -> 21.8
